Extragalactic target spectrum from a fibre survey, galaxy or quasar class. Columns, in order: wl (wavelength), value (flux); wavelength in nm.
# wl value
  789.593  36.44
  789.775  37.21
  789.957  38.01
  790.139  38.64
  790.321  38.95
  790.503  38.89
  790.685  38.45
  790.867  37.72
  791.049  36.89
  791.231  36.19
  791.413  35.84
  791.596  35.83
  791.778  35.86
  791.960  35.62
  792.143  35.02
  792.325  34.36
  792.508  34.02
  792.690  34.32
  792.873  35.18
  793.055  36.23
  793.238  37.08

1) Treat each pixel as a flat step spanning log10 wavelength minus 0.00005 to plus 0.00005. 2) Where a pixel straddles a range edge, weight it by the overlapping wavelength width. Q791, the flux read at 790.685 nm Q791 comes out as 38.45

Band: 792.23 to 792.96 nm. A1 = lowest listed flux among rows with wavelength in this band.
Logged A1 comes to 34.02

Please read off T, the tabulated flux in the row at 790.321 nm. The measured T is 38.95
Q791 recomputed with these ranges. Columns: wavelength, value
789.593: 36.44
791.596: 35.83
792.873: 35.18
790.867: 37.72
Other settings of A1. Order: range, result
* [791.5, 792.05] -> 35.62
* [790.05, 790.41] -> 38.64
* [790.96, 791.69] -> 35.83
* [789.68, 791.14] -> 36.89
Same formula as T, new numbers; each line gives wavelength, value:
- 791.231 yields 36.19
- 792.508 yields 34.02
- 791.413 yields 35.84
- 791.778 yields 35.86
